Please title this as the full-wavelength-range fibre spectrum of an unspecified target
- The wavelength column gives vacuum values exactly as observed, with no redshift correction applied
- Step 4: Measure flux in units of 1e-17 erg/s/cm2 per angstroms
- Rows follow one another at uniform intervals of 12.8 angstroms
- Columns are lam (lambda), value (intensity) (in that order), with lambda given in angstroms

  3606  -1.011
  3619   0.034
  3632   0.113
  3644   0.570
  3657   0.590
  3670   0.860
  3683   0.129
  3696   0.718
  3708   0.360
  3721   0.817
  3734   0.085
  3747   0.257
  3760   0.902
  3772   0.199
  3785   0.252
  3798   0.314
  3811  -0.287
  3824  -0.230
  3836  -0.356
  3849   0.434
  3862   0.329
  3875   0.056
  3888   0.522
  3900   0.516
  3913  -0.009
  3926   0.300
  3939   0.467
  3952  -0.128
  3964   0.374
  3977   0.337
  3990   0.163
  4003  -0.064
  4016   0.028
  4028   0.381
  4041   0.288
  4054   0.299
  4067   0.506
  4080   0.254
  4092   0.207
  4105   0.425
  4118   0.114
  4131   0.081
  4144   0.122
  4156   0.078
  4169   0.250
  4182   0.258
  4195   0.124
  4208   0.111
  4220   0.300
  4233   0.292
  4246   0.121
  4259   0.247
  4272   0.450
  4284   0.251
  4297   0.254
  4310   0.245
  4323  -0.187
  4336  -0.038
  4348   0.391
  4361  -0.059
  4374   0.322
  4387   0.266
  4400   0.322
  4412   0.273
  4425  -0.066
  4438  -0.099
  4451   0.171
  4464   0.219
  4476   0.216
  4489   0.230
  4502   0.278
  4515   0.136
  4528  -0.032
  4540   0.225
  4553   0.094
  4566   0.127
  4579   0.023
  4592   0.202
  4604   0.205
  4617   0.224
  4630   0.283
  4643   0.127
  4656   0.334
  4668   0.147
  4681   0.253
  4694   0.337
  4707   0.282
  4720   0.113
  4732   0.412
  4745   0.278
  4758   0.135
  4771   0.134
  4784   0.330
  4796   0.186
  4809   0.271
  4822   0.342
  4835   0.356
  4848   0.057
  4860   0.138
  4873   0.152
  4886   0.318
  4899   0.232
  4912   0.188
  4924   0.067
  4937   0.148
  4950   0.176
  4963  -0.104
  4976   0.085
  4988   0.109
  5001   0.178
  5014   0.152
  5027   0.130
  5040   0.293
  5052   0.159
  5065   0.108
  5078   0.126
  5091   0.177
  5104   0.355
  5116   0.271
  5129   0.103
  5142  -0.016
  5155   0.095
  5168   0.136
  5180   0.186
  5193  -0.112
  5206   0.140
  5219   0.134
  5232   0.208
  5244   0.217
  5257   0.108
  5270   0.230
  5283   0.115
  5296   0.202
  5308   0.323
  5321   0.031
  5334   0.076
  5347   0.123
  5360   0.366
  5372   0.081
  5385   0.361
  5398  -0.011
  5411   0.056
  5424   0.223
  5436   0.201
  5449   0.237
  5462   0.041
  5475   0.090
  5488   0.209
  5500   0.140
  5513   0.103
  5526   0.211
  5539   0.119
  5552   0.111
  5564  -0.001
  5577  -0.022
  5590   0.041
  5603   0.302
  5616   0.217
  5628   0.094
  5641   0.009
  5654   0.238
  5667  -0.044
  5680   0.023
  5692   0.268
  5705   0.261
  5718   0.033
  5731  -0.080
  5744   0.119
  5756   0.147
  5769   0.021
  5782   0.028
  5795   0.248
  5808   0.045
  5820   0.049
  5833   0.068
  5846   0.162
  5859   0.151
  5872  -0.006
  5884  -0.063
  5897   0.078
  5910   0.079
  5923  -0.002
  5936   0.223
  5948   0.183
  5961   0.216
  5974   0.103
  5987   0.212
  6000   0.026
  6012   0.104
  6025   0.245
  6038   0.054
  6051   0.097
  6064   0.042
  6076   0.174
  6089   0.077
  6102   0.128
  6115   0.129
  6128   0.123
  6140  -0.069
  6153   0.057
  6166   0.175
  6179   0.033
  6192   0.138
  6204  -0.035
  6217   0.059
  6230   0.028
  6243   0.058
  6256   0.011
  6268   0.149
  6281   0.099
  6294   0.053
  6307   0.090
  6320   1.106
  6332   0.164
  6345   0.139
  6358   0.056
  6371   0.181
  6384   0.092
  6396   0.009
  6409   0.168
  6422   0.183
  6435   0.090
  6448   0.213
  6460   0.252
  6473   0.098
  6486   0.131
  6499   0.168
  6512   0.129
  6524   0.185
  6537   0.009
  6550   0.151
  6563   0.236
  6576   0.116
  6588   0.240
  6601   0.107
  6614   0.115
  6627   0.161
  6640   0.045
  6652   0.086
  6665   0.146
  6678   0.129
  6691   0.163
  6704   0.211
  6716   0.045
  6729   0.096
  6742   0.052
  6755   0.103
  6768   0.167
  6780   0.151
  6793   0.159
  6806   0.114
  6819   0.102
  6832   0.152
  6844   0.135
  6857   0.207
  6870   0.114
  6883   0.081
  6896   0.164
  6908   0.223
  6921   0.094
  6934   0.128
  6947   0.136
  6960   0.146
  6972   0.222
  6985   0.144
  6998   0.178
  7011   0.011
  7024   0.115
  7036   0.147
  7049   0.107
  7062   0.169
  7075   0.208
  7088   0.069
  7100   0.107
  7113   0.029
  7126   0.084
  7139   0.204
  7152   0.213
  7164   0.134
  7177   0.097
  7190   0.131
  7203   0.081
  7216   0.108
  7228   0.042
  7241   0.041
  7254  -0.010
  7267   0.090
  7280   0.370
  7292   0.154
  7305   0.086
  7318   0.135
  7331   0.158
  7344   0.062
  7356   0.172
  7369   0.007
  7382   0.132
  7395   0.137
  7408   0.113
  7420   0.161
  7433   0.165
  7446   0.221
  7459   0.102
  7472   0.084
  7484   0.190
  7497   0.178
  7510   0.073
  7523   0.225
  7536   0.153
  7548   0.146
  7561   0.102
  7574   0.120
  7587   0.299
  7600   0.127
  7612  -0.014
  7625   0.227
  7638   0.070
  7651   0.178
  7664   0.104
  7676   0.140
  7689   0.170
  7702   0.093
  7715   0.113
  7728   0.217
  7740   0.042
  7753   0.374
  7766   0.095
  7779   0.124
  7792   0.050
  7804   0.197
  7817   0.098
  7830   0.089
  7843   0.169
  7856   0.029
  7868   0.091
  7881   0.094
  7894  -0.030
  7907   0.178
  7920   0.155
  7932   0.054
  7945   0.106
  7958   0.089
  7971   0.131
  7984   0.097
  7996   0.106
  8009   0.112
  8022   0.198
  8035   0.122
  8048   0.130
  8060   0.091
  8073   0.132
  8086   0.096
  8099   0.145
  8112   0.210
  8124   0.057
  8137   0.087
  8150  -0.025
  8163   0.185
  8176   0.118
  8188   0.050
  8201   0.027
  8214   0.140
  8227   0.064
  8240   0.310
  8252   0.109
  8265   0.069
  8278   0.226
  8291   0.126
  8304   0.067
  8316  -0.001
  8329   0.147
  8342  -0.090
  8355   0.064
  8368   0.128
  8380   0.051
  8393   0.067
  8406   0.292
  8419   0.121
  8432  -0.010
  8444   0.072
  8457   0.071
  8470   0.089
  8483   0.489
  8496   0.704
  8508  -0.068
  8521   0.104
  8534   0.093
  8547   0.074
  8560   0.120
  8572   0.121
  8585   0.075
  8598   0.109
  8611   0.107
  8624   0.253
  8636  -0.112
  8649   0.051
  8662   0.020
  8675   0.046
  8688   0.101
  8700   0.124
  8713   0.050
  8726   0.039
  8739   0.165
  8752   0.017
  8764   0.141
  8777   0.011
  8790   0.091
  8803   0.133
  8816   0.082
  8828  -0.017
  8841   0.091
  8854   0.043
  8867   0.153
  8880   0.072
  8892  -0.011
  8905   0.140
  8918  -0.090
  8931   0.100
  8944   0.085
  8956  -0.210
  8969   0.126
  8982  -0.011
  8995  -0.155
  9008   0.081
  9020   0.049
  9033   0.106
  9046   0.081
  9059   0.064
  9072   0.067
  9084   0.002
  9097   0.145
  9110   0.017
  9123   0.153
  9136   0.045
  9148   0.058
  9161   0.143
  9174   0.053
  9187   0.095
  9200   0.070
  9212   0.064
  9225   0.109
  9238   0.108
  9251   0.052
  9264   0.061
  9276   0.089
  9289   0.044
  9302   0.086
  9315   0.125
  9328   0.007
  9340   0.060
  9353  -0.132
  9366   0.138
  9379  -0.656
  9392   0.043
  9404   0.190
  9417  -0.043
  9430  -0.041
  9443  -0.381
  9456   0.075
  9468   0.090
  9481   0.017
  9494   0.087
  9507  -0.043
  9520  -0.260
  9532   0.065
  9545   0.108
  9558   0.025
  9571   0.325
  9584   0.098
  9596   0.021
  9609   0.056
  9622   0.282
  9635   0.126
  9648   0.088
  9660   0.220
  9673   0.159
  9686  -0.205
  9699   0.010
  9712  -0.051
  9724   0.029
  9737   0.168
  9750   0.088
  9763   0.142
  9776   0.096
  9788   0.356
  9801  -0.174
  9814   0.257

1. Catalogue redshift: 0.70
